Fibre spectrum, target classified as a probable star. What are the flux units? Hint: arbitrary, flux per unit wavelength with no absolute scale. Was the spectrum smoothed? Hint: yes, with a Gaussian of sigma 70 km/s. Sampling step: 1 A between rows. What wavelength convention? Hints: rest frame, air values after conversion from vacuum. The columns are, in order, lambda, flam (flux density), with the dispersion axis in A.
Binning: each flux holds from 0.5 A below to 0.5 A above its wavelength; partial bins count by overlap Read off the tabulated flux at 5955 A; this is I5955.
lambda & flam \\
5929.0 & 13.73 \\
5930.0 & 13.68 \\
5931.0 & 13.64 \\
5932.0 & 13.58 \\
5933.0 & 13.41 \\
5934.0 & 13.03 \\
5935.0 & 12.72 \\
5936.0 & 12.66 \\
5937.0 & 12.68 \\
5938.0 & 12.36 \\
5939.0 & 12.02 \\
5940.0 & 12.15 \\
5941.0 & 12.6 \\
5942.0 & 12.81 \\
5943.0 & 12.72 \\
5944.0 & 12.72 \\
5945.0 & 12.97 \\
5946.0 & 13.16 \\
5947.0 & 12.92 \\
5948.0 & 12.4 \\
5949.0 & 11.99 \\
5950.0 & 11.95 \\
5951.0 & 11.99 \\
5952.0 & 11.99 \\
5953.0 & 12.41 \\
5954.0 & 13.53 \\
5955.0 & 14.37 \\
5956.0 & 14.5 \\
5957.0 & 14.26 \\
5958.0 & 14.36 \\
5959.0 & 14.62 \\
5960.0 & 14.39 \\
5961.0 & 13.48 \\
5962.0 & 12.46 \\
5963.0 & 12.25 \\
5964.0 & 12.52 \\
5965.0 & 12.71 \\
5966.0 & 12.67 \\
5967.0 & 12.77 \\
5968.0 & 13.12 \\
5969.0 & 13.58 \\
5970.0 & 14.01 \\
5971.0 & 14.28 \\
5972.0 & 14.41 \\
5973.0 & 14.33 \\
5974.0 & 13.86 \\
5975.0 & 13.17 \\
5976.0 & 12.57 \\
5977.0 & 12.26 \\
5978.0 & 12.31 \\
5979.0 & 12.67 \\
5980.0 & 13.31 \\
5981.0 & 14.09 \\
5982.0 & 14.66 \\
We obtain 14.37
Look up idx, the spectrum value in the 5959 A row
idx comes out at 14.62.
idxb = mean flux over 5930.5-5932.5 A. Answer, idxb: 13.6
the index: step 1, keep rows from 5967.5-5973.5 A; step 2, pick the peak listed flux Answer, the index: 14.41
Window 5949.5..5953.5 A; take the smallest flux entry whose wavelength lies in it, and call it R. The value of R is 11.95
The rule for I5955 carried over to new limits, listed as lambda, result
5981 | 14.09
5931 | 13.64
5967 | 12.77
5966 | 12.67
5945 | 12.97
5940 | 12.15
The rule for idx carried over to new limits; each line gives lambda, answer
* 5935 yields 12.72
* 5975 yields 13.17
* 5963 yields 12.25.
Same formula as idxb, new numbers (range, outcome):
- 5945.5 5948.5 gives 12.8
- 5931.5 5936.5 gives 13.1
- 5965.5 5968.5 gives 12.9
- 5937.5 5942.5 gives 12.4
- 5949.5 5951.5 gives 12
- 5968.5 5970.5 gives 13.8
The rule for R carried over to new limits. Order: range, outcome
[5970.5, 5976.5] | 12.57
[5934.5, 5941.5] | 12.02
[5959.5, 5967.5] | 12.25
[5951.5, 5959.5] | 11.99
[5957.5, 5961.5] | 13.48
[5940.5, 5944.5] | 12.6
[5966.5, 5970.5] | 12.77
